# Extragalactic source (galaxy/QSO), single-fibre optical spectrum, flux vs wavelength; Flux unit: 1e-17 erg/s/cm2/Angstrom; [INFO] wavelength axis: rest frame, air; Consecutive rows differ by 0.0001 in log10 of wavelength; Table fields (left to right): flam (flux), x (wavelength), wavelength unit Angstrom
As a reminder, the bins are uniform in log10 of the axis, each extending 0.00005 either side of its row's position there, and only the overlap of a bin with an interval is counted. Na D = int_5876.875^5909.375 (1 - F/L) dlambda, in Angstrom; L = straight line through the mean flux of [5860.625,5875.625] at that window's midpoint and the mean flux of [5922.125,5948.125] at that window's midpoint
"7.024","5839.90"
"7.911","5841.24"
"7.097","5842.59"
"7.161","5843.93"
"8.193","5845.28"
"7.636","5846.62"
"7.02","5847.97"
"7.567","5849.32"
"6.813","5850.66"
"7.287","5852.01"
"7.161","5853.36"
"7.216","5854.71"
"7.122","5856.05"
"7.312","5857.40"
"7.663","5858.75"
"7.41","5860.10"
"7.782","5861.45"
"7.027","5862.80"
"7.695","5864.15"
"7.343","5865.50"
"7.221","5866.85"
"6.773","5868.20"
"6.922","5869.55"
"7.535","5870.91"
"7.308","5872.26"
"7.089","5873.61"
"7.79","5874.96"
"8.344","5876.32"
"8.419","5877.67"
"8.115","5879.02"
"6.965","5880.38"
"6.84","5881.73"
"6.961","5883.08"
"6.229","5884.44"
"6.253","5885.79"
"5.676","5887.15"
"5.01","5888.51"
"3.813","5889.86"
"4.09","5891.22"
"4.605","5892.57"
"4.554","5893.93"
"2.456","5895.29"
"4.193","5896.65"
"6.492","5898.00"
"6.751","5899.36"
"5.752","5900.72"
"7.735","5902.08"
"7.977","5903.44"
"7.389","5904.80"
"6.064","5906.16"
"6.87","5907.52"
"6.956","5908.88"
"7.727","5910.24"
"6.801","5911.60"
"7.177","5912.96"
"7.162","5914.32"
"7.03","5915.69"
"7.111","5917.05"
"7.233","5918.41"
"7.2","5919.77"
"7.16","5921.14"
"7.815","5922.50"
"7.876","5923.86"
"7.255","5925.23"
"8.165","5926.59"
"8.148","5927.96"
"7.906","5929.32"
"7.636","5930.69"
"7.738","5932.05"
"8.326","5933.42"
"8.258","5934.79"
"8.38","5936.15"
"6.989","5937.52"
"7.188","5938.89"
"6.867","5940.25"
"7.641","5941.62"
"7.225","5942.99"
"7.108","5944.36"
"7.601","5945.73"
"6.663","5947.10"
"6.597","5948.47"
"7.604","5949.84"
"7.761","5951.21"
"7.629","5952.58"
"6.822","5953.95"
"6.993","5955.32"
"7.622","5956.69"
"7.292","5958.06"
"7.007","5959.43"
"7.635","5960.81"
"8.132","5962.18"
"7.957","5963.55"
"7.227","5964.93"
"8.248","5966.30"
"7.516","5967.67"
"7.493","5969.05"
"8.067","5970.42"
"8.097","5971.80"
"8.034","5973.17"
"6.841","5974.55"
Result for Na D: 5.8 Angstrom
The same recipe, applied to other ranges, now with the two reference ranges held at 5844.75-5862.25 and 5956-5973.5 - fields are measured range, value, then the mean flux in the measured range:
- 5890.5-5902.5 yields 3.8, 5.12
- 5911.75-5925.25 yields 0.5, 7.28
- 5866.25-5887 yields 0.7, 7.21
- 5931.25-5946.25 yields 0.1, 7.57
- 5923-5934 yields -0.4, 7.88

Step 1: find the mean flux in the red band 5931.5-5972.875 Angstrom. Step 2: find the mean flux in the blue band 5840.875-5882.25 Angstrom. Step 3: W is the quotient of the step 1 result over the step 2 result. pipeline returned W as 1.02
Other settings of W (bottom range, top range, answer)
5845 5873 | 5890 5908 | 0.78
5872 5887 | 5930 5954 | 1.03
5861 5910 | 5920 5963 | 1.15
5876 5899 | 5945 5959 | 1.25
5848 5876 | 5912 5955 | 1.02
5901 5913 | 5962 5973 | 1.10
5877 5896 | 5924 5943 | 1.35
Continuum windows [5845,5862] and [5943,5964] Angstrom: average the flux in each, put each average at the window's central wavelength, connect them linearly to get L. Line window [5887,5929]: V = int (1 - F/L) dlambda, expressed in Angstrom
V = 5.0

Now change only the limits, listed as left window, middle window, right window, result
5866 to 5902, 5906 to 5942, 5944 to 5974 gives -2.7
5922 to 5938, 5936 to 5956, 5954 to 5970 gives 1.2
